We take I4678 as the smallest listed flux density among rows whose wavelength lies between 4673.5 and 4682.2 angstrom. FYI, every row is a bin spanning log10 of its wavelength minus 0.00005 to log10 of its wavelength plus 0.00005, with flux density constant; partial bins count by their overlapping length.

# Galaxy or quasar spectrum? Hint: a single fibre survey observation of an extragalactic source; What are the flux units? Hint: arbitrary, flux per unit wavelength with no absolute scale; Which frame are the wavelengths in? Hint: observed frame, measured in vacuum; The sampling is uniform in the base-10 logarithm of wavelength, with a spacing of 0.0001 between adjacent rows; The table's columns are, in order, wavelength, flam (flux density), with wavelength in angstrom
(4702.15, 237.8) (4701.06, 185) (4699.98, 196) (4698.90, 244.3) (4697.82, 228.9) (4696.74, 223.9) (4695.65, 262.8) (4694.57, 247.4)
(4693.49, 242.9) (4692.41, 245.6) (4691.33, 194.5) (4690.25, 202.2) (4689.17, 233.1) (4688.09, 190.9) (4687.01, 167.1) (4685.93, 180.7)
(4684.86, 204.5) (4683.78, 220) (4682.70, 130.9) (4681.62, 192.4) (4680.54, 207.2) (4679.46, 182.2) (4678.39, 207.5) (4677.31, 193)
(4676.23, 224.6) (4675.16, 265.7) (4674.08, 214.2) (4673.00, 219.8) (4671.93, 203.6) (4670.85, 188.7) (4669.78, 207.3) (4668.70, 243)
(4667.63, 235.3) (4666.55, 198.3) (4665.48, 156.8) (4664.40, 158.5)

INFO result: 182.2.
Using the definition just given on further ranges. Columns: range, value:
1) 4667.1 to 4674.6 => 188.7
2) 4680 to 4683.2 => 130.9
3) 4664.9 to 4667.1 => 156.8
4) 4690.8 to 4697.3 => 194.5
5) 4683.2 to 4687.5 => 167.1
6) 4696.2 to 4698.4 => 223.9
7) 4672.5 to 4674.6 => 214.2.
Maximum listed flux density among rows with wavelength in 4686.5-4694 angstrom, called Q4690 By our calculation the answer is 245.6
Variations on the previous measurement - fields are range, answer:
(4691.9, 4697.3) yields 262.8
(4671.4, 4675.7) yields 265.7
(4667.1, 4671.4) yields 243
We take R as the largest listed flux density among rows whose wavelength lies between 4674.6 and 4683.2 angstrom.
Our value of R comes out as 265.7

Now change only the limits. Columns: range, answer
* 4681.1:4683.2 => 192.4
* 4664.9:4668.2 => 235.3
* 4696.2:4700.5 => 244.3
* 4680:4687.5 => 220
